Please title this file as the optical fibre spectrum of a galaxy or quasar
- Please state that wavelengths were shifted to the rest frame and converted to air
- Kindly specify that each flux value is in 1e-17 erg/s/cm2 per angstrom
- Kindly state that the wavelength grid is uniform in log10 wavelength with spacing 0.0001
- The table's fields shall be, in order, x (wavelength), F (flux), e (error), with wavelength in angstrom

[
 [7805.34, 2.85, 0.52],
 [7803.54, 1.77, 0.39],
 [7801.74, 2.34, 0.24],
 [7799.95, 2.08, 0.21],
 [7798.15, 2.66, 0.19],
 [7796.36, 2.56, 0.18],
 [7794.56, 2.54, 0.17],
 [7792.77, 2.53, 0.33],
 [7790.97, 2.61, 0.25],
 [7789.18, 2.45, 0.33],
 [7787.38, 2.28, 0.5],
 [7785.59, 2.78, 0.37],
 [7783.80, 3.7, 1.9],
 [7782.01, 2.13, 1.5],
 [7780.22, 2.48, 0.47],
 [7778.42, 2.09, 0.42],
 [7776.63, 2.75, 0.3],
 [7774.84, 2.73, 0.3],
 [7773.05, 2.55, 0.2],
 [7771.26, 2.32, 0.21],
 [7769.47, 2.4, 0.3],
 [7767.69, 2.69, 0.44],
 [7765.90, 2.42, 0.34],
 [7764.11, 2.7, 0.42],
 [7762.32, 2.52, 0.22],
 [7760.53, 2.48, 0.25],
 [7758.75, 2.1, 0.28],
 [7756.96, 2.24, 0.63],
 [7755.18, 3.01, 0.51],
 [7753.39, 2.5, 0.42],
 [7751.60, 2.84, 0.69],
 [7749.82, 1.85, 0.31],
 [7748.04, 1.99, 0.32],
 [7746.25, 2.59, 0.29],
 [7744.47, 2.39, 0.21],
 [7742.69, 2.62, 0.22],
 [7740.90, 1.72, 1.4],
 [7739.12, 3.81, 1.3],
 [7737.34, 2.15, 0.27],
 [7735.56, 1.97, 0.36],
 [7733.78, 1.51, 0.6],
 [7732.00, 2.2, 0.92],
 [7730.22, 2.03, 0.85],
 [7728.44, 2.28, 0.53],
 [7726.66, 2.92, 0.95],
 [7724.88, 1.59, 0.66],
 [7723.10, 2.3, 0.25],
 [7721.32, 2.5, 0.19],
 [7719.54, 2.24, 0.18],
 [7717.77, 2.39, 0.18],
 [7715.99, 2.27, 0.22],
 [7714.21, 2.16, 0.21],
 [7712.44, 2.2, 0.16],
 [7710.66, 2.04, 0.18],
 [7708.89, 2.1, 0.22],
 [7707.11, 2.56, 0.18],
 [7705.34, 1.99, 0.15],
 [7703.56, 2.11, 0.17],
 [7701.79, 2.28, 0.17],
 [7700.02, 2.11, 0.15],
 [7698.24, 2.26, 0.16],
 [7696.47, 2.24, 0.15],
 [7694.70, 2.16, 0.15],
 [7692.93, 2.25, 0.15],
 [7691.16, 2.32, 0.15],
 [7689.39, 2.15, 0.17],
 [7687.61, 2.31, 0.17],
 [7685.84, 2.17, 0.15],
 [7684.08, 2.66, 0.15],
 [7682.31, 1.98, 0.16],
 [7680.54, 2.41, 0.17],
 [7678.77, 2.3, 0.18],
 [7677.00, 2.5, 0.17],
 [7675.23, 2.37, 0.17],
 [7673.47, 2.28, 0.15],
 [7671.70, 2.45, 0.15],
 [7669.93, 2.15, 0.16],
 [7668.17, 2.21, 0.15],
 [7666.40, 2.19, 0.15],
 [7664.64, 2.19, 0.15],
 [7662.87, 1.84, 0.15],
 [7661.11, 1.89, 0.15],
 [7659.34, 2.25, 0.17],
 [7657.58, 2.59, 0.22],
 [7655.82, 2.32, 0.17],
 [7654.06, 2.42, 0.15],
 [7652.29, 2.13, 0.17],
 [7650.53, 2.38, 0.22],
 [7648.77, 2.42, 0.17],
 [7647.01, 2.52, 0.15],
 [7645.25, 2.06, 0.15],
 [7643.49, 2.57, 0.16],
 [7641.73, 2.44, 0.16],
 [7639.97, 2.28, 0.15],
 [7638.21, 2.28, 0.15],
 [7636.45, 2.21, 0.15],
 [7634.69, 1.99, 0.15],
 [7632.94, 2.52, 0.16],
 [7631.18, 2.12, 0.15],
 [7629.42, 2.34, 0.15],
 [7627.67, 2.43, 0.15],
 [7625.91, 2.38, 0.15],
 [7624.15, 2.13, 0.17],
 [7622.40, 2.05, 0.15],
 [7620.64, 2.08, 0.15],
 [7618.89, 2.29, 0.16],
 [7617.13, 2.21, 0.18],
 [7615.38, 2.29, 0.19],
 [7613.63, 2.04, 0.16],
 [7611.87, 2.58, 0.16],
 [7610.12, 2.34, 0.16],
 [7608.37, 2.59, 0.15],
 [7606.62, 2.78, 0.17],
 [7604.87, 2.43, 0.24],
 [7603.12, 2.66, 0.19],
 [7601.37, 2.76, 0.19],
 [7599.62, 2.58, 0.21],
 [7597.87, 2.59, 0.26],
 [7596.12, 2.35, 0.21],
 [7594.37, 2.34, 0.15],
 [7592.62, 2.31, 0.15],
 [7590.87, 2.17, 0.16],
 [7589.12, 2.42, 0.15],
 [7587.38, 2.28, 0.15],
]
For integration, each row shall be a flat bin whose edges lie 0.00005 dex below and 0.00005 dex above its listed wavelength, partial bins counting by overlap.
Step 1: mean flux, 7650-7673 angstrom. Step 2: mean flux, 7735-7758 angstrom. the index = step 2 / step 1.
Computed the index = 1.10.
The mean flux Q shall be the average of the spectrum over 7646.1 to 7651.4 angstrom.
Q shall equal 2.44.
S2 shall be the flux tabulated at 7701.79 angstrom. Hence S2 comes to 2.28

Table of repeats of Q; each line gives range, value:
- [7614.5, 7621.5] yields 2.22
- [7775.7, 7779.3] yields 2.43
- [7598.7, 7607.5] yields 2.64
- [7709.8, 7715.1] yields 2.13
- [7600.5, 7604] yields 2.71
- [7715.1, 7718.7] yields 2.33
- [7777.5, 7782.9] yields 2.23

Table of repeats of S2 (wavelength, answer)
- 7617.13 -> 2.21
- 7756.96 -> 2.24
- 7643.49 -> 2.57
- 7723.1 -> 2.3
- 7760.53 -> 2.48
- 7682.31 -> 1.98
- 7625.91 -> 2.38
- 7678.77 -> 2.3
